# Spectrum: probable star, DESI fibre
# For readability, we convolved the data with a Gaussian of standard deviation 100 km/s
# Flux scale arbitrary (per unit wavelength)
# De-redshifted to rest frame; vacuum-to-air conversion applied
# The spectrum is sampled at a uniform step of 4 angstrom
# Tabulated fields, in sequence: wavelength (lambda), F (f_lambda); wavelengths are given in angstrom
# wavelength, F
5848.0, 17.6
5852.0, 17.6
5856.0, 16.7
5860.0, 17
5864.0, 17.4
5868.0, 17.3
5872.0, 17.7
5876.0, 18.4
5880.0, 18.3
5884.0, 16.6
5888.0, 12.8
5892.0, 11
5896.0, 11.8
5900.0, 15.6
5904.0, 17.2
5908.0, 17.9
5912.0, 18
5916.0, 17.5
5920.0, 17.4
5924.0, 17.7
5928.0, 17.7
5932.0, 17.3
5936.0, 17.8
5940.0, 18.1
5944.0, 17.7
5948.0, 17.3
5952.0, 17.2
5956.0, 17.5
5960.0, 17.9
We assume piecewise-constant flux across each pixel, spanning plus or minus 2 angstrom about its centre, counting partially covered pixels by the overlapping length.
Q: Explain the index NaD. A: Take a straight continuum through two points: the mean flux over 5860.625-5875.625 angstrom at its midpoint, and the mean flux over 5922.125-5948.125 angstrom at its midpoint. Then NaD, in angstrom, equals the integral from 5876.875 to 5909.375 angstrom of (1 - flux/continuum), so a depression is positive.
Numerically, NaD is 4.4 angstrom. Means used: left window 17.5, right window 17.7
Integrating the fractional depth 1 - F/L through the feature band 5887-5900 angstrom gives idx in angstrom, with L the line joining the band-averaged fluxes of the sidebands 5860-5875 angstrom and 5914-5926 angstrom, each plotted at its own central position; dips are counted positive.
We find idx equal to 3.81 angstrom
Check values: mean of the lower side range 17.5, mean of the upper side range 17.5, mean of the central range 12.4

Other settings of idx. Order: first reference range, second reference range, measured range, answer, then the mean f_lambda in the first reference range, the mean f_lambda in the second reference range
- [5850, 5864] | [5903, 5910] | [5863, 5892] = 1.37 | 17.1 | 17.6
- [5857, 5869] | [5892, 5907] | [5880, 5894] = 1.23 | 17.2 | 14.6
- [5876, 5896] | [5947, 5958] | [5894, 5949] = -3.14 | 14.8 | 17.3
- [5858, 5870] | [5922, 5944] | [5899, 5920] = 0.26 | 17.2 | 17.7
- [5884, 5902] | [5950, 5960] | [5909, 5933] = -3.98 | 13.2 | 17.5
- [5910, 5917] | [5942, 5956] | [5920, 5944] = -0.14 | 17.8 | 17.4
